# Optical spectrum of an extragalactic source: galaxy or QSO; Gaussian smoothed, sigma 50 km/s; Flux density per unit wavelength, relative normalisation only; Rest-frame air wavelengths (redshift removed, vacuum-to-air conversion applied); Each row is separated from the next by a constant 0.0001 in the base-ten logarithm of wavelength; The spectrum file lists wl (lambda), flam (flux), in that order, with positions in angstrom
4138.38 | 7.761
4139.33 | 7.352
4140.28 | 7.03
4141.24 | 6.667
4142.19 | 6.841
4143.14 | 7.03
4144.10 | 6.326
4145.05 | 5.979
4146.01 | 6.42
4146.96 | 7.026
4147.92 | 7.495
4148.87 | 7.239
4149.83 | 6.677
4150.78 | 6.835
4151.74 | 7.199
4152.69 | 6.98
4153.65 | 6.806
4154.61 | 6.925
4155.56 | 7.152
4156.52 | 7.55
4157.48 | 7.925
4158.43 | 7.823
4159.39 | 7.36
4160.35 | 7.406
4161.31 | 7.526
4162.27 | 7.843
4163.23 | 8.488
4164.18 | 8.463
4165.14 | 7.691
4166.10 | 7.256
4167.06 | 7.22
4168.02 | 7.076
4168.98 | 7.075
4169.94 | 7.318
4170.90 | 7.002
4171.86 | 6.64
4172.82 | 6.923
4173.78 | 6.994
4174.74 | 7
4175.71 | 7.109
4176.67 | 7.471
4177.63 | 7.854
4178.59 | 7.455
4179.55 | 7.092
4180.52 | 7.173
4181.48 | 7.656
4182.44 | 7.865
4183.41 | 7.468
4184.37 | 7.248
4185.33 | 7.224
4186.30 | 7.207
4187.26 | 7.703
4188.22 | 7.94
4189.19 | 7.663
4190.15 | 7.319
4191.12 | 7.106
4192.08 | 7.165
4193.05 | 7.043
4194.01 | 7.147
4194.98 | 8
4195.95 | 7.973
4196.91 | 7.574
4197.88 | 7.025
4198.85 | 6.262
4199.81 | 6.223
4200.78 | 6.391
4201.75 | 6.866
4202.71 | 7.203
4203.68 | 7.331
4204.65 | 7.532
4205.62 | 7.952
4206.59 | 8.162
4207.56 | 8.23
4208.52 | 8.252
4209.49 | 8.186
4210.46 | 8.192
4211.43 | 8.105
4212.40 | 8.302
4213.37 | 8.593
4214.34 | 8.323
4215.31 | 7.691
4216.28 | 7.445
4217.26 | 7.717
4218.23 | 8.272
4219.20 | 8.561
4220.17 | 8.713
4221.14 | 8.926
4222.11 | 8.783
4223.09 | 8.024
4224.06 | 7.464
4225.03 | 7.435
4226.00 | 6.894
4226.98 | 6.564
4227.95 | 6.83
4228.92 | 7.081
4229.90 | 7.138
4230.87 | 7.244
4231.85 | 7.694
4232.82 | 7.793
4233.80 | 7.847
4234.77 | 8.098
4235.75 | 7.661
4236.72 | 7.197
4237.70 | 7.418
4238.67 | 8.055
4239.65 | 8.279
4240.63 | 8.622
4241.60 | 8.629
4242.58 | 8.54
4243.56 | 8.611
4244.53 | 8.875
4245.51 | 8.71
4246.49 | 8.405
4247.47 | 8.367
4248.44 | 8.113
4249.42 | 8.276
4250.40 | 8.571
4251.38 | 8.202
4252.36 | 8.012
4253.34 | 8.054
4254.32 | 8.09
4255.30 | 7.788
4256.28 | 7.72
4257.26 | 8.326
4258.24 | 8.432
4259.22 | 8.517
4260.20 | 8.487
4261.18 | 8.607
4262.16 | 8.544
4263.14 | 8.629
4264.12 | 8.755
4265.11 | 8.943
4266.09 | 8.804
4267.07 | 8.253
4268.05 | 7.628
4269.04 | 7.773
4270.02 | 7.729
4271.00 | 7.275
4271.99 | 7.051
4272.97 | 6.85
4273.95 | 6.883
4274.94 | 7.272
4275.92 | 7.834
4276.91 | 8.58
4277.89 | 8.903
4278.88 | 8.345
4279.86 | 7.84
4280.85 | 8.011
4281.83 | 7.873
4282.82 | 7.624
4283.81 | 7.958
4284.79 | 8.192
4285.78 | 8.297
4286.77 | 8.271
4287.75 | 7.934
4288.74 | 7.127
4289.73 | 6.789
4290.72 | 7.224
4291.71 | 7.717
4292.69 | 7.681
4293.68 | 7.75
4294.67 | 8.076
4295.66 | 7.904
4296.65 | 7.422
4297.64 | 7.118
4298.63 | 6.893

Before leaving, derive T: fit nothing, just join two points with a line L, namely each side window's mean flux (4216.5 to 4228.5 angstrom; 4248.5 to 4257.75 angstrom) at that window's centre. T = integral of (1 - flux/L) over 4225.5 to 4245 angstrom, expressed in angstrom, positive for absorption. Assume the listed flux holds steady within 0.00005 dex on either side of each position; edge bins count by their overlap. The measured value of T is 0.5 angstrom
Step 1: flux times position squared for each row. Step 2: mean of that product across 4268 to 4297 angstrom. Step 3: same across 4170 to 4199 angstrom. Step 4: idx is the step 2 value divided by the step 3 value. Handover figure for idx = 1.11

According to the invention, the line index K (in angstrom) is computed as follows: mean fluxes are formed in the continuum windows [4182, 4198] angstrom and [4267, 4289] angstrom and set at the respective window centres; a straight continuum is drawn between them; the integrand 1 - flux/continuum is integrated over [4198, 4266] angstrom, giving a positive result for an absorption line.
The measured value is -3.06 angstrom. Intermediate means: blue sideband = 7.46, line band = 7.97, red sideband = 7.8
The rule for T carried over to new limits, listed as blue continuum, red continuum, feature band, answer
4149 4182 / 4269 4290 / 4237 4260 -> -1.9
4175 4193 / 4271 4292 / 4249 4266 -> -1.6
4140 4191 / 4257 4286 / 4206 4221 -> -1.1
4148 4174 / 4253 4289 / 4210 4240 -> -0.3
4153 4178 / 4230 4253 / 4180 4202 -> 1.0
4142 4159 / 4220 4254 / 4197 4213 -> 0.2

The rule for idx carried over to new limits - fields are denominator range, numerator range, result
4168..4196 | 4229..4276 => 1.14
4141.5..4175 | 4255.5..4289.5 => 1.18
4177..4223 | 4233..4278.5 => 1.09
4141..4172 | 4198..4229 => 1.10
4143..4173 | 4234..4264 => 1.20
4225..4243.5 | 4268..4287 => 1.04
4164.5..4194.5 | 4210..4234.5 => 1.09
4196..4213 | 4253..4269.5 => 1.13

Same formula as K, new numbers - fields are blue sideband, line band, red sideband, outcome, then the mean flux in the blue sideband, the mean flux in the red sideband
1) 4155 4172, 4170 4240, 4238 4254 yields 3.46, 7.51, 8.38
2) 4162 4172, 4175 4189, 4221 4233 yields 0.05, 7.48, 7.48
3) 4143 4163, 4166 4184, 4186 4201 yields -0.11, 7.14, 7.25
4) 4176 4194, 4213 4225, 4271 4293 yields -1.03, 7.42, 7.73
